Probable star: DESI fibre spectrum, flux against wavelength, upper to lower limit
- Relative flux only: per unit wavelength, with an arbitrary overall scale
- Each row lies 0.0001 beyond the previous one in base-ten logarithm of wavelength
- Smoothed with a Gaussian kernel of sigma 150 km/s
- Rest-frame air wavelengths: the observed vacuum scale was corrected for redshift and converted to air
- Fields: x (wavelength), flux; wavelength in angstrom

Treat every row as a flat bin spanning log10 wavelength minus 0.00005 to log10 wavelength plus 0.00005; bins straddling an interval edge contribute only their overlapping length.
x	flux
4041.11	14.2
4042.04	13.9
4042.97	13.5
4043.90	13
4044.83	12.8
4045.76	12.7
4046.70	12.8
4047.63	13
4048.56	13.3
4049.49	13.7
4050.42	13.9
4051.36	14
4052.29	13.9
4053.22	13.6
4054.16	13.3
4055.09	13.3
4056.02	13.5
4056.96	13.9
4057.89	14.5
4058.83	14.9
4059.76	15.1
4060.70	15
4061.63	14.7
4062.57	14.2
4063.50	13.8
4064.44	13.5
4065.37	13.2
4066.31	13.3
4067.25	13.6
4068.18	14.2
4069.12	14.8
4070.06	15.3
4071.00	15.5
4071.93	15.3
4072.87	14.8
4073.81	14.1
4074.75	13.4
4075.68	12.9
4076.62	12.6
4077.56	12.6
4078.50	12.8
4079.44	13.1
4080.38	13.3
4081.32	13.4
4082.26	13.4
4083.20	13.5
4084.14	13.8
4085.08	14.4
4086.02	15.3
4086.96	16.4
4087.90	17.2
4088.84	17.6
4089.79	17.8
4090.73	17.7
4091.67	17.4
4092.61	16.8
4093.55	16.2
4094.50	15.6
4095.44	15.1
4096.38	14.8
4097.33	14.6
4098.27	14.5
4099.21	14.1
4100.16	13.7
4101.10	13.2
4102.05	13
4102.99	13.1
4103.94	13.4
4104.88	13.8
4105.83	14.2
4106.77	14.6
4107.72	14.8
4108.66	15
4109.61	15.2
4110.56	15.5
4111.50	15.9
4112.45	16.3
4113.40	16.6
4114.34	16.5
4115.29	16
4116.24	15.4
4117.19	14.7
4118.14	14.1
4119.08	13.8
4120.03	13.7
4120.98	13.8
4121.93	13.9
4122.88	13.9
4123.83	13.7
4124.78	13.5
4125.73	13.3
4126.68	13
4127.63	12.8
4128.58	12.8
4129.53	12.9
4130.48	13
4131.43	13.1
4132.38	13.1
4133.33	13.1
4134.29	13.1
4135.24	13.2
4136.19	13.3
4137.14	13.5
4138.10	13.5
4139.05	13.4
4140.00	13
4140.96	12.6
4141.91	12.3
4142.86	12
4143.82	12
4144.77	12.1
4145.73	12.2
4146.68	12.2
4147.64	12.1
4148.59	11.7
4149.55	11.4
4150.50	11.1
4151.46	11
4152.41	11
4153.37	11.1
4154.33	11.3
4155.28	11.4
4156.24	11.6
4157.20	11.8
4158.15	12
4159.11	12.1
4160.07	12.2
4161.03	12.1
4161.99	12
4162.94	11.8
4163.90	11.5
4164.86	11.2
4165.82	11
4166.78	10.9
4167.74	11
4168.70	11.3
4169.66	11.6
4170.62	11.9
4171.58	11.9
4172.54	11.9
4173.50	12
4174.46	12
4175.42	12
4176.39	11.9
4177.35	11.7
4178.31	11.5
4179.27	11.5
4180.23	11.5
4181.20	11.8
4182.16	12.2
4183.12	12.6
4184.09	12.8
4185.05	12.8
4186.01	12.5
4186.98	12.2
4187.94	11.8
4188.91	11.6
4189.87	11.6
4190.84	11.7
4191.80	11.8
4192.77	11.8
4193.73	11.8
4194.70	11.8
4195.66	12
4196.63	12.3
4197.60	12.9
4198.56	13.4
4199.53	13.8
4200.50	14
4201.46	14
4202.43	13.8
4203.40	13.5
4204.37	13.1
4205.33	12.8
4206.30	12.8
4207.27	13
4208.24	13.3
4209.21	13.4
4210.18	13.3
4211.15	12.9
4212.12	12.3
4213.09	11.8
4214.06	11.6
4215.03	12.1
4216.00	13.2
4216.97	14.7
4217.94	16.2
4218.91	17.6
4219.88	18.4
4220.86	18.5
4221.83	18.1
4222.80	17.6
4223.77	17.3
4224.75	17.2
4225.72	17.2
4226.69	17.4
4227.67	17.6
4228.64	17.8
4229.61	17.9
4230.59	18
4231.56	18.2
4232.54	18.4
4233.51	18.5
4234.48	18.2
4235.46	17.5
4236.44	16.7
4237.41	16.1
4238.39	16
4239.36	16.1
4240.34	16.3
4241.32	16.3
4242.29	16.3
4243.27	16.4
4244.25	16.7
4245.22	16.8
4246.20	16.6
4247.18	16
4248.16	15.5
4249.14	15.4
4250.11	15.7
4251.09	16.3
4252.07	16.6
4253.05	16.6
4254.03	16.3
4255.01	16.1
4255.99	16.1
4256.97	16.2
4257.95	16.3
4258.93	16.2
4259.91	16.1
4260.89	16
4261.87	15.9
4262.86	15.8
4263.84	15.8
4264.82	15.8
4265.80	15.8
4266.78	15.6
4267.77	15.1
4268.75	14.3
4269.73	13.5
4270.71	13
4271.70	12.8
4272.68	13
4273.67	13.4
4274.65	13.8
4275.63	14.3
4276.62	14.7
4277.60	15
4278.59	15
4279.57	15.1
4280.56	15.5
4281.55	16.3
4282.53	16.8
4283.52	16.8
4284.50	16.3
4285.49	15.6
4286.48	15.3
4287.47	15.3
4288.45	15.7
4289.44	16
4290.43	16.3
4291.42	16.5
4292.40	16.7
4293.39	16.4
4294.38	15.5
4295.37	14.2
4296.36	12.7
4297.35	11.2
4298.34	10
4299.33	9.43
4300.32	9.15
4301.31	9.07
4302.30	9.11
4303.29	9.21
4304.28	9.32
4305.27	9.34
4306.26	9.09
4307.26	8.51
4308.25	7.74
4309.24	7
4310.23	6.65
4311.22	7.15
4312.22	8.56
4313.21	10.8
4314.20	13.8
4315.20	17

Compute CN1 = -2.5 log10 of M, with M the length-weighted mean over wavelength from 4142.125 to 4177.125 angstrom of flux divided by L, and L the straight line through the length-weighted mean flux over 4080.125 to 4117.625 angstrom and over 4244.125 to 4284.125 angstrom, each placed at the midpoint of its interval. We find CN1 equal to 0.289 mag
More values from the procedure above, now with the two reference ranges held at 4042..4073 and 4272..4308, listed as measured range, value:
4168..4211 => 0.106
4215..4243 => -0.246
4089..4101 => -0.133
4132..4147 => 0.079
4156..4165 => 0.157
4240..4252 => -0.196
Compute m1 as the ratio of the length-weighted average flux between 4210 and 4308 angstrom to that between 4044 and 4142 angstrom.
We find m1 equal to 1.1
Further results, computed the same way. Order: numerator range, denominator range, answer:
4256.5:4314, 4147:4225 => 1.06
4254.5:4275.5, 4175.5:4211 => 1.20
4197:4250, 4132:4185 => 1.30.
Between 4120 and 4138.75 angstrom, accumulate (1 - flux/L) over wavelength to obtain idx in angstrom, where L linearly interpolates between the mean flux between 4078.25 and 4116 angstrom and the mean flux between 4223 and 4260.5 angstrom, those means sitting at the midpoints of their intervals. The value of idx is 2.6 angstrom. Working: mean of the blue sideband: 15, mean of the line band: 13.3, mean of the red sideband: 16.8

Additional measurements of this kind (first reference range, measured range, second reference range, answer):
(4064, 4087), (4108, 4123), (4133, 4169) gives -2.50 angstrom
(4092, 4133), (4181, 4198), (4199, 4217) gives 1.56 angstrom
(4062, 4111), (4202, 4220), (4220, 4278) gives 2.54 angstrom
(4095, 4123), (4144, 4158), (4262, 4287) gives 2.95 angstrom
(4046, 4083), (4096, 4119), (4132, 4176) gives -3.11 angstrom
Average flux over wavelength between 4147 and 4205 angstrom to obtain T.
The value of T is 12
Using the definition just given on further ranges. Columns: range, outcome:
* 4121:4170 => 12.3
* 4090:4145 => 14.1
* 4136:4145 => 12.8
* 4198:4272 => 15.6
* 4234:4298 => 15.6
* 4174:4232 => 13.8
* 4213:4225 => 15.8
